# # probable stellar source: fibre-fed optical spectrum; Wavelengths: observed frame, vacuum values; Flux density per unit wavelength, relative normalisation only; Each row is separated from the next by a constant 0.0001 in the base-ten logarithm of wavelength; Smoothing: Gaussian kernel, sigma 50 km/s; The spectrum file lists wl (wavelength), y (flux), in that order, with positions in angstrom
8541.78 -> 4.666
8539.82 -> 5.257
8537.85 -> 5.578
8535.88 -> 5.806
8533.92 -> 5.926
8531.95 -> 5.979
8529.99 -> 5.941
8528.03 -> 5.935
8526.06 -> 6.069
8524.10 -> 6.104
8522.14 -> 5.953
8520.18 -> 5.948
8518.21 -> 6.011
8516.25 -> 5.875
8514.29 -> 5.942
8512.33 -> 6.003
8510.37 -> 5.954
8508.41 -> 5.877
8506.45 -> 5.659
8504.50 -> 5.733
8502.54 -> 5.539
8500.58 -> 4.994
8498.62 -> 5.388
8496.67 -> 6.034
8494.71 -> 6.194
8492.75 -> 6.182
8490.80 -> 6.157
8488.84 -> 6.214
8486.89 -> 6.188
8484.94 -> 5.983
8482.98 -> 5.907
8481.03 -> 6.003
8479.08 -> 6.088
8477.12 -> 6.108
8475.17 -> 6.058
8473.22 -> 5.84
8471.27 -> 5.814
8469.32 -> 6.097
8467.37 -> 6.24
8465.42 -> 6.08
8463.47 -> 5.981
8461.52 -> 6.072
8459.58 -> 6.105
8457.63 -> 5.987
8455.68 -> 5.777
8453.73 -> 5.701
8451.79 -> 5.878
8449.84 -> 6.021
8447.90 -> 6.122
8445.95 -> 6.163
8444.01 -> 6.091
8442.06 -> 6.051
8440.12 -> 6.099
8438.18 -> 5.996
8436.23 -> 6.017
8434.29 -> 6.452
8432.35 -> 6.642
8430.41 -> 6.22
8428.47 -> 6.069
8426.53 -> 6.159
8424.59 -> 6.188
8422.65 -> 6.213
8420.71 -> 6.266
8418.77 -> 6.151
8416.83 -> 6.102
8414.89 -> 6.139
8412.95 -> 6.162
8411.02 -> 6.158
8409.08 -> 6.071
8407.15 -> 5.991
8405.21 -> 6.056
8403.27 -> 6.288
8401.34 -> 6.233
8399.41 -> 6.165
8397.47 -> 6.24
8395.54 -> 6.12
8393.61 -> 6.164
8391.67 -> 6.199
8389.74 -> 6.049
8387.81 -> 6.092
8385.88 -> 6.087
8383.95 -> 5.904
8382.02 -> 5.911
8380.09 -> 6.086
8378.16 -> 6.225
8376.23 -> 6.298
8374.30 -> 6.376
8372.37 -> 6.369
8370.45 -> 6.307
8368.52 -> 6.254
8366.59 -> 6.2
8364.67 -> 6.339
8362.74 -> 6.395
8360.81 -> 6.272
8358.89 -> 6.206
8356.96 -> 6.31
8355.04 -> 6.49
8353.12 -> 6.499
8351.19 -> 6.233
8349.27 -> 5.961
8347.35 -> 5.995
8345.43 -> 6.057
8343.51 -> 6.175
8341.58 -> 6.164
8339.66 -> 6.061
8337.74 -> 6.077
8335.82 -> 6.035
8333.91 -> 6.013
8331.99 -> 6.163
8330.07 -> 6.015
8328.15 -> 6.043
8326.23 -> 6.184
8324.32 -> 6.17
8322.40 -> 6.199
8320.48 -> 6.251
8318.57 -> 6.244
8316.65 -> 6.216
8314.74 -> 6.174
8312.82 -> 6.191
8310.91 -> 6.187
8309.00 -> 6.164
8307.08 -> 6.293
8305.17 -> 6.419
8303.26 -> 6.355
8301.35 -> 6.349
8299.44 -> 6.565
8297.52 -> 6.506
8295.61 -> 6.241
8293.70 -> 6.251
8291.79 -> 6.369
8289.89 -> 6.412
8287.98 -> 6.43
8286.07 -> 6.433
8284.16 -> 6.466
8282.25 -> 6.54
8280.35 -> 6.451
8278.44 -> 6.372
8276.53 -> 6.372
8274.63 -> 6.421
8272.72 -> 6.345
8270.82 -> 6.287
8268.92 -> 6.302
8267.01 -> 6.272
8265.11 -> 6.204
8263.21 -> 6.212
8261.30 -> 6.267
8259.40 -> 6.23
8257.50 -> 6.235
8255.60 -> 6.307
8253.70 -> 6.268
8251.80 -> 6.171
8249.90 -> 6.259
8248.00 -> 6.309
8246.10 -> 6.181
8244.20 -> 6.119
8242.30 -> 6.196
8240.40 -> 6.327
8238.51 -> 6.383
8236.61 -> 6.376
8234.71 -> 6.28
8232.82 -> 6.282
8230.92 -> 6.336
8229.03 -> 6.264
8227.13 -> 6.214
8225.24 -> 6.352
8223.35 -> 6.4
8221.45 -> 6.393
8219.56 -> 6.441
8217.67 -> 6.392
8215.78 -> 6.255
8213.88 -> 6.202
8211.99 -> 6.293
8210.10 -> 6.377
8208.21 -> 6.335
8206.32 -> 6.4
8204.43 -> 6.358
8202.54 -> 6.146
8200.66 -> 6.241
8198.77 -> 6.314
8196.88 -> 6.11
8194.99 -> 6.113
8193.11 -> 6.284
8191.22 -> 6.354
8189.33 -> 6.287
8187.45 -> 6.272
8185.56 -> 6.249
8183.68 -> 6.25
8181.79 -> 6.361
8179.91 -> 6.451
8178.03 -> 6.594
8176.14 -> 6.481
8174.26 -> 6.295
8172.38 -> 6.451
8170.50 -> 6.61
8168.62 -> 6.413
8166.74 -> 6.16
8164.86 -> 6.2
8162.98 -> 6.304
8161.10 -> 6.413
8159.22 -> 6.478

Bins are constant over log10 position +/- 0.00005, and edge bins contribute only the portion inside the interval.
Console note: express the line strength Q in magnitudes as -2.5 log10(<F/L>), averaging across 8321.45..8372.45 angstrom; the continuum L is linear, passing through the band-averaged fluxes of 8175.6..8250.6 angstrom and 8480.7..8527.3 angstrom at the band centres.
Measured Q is -0.01 mag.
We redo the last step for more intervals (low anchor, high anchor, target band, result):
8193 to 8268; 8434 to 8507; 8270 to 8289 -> -0.034 mag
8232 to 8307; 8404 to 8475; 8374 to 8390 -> 0.011 mag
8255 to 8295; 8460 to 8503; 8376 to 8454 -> -0.007 mag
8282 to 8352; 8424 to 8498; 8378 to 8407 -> 0.006 mag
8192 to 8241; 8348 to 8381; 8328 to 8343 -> 0.037 mag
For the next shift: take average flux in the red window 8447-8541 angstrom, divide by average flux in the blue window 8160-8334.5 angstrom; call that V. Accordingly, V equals 0.94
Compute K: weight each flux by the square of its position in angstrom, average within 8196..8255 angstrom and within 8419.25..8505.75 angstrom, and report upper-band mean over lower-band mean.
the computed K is 1.0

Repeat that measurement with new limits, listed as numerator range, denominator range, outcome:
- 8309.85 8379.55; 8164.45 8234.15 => 1.02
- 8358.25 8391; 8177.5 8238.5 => 1.02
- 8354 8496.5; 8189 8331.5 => 1.01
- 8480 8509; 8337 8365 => 0.98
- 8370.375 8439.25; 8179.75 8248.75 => 1.03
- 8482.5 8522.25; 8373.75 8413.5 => 0.99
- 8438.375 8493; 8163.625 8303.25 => 1.01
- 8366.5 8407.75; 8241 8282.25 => 1.01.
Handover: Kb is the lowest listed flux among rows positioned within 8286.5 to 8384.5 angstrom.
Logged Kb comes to 5.904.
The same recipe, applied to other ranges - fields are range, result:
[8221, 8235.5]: 6.214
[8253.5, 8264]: 6.212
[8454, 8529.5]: 4.994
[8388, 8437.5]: 5.991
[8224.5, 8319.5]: 6.119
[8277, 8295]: 6.251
